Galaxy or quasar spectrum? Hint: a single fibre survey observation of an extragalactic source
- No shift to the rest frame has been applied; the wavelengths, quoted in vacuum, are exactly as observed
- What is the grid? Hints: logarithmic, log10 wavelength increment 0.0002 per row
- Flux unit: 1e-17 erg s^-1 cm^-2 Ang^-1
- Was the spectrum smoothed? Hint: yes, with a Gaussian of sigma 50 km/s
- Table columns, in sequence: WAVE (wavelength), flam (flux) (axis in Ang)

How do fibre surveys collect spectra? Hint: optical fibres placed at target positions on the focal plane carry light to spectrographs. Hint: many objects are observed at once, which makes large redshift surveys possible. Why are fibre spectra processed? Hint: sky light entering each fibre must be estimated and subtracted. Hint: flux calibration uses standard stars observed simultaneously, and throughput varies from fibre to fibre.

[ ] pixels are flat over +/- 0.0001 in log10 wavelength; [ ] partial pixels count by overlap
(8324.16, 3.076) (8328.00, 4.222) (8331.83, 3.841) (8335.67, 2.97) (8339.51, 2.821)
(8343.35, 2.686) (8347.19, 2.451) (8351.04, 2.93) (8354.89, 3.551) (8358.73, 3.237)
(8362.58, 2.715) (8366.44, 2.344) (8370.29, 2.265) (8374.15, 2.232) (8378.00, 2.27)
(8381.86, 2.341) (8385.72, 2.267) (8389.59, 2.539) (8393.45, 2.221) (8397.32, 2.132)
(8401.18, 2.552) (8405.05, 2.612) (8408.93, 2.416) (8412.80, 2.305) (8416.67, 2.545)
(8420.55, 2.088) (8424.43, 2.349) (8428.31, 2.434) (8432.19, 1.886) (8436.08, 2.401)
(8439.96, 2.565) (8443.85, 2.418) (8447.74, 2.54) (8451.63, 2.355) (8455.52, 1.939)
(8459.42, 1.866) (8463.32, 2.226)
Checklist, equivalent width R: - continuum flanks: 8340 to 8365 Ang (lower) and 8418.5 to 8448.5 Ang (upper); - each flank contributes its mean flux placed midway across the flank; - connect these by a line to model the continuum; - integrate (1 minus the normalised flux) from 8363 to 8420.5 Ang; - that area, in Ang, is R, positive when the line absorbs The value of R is 5.7 Ang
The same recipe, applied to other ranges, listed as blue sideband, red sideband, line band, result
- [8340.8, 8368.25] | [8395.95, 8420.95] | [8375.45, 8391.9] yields 1.6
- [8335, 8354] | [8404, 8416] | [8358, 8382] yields 1.8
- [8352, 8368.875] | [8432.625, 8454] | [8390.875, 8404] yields 1.8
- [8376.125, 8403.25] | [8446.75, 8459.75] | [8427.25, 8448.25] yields -1.3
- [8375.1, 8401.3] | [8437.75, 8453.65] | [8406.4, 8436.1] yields 1.2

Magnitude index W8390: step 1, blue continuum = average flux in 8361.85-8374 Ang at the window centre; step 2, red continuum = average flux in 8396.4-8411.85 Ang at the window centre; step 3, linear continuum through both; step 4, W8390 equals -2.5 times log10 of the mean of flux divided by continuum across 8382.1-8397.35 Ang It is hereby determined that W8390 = 0.05 mag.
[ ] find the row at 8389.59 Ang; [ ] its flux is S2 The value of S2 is 2.539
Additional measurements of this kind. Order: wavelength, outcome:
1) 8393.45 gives 2.221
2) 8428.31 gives 2.434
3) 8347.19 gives 2.451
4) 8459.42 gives 1.866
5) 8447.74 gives 2.54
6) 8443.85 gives 2.418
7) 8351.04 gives 2.93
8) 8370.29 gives 2.265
